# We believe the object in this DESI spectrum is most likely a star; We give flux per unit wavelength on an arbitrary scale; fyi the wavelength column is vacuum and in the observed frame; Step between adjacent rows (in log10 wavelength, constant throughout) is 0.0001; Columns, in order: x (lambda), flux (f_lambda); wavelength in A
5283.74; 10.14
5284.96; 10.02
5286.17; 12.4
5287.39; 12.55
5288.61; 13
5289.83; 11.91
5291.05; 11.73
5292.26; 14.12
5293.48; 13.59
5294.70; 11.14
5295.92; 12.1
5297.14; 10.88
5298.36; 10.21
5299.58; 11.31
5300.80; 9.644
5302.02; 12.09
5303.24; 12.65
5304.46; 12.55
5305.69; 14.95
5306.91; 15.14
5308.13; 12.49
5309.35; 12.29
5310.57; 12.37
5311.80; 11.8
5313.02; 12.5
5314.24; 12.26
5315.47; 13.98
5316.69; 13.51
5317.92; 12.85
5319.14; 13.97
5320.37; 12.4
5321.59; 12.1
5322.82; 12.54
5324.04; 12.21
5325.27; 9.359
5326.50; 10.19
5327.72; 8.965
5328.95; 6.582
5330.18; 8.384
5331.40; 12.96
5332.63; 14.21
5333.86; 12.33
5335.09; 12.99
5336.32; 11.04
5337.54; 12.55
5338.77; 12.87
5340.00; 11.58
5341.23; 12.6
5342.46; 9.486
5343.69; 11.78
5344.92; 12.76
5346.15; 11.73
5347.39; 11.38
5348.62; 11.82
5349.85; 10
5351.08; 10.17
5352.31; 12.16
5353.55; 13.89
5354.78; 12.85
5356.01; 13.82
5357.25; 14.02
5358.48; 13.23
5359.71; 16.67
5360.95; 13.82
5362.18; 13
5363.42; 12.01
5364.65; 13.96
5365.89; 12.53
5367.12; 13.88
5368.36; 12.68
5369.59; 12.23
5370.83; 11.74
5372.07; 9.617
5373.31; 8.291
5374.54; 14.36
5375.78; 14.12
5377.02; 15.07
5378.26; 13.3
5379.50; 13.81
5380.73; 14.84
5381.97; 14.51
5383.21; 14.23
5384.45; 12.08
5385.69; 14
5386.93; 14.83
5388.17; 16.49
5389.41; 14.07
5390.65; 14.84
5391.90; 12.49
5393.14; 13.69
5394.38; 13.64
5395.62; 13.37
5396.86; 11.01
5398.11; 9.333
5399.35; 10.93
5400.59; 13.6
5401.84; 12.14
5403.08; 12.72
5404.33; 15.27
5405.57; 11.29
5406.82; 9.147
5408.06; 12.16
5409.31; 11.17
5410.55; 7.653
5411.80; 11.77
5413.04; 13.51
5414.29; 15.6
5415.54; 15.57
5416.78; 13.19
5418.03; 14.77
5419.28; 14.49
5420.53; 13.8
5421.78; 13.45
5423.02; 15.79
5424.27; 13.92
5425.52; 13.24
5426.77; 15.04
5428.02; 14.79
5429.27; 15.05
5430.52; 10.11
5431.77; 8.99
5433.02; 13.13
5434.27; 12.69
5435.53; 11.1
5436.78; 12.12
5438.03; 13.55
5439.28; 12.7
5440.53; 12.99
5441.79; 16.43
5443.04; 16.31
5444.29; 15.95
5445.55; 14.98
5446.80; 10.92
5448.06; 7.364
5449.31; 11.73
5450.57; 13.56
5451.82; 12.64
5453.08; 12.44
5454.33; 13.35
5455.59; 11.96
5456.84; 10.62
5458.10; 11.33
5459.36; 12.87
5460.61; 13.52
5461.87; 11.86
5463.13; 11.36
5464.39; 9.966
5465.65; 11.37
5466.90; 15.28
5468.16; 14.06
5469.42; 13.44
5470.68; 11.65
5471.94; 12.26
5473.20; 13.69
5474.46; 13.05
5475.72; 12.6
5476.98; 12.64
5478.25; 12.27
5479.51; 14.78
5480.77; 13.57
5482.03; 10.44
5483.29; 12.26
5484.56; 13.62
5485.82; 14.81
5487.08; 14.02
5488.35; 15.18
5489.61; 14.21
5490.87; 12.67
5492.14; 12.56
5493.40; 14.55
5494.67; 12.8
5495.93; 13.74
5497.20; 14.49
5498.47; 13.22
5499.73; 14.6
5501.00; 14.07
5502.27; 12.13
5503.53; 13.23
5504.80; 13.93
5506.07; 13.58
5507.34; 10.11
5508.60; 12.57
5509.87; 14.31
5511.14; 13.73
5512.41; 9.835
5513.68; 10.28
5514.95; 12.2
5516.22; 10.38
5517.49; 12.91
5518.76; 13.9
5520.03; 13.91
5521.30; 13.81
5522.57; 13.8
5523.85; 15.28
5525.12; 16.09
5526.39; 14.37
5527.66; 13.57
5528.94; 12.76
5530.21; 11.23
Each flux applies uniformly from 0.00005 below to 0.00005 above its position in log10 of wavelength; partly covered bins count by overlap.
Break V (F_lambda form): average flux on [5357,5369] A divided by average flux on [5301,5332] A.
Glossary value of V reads 1.1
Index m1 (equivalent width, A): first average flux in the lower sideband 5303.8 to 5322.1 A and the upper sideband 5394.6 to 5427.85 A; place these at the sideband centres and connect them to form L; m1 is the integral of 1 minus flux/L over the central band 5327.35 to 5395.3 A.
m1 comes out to 1.3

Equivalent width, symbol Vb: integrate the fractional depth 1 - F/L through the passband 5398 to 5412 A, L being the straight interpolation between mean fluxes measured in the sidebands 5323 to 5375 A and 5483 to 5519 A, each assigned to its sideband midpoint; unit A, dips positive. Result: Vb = 1.0 A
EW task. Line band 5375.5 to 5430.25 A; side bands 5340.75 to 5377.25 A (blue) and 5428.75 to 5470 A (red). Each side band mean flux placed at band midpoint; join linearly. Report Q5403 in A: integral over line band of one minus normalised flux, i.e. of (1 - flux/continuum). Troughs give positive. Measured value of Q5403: -3.7 A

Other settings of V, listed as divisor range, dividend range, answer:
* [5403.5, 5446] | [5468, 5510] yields 1.00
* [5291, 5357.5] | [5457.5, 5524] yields 1.08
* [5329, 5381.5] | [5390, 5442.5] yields 1.03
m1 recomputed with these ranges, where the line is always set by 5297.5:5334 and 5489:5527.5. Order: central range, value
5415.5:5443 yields -1.7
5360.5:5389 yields -2.2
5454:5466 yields 1.0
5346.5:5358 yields 0.0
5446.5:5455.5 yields 0.8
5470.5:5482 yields 0.1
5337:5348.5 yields 0.3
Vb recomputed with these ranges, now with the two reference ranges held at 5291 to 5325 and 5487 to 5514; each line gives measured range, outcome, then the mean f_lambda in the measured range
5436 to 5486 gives 1.0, 12.8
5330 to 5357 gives 1.2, 12.1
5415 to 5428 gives -1.5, 14.3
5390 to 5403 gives 0.3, 12.5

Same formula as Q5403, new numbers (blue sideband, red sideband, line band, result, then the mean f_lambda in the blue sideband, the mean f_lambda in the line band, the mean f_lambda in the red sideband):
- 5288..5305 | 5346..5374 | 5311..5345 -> 1.0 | 11.9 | 11.8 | 12.4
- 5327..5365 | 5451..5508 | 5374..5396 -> -3.1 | 12.1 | 14.1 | 13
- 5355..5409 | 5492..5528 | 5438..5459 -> 0.5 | 13.1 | 12.9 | 13.2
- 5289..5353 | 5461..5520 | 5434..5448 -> -0.8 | 11.9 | 13.4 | 12.9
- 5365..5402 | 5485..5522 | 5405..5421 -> 0.6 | 13.1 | 12.6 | 13.2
